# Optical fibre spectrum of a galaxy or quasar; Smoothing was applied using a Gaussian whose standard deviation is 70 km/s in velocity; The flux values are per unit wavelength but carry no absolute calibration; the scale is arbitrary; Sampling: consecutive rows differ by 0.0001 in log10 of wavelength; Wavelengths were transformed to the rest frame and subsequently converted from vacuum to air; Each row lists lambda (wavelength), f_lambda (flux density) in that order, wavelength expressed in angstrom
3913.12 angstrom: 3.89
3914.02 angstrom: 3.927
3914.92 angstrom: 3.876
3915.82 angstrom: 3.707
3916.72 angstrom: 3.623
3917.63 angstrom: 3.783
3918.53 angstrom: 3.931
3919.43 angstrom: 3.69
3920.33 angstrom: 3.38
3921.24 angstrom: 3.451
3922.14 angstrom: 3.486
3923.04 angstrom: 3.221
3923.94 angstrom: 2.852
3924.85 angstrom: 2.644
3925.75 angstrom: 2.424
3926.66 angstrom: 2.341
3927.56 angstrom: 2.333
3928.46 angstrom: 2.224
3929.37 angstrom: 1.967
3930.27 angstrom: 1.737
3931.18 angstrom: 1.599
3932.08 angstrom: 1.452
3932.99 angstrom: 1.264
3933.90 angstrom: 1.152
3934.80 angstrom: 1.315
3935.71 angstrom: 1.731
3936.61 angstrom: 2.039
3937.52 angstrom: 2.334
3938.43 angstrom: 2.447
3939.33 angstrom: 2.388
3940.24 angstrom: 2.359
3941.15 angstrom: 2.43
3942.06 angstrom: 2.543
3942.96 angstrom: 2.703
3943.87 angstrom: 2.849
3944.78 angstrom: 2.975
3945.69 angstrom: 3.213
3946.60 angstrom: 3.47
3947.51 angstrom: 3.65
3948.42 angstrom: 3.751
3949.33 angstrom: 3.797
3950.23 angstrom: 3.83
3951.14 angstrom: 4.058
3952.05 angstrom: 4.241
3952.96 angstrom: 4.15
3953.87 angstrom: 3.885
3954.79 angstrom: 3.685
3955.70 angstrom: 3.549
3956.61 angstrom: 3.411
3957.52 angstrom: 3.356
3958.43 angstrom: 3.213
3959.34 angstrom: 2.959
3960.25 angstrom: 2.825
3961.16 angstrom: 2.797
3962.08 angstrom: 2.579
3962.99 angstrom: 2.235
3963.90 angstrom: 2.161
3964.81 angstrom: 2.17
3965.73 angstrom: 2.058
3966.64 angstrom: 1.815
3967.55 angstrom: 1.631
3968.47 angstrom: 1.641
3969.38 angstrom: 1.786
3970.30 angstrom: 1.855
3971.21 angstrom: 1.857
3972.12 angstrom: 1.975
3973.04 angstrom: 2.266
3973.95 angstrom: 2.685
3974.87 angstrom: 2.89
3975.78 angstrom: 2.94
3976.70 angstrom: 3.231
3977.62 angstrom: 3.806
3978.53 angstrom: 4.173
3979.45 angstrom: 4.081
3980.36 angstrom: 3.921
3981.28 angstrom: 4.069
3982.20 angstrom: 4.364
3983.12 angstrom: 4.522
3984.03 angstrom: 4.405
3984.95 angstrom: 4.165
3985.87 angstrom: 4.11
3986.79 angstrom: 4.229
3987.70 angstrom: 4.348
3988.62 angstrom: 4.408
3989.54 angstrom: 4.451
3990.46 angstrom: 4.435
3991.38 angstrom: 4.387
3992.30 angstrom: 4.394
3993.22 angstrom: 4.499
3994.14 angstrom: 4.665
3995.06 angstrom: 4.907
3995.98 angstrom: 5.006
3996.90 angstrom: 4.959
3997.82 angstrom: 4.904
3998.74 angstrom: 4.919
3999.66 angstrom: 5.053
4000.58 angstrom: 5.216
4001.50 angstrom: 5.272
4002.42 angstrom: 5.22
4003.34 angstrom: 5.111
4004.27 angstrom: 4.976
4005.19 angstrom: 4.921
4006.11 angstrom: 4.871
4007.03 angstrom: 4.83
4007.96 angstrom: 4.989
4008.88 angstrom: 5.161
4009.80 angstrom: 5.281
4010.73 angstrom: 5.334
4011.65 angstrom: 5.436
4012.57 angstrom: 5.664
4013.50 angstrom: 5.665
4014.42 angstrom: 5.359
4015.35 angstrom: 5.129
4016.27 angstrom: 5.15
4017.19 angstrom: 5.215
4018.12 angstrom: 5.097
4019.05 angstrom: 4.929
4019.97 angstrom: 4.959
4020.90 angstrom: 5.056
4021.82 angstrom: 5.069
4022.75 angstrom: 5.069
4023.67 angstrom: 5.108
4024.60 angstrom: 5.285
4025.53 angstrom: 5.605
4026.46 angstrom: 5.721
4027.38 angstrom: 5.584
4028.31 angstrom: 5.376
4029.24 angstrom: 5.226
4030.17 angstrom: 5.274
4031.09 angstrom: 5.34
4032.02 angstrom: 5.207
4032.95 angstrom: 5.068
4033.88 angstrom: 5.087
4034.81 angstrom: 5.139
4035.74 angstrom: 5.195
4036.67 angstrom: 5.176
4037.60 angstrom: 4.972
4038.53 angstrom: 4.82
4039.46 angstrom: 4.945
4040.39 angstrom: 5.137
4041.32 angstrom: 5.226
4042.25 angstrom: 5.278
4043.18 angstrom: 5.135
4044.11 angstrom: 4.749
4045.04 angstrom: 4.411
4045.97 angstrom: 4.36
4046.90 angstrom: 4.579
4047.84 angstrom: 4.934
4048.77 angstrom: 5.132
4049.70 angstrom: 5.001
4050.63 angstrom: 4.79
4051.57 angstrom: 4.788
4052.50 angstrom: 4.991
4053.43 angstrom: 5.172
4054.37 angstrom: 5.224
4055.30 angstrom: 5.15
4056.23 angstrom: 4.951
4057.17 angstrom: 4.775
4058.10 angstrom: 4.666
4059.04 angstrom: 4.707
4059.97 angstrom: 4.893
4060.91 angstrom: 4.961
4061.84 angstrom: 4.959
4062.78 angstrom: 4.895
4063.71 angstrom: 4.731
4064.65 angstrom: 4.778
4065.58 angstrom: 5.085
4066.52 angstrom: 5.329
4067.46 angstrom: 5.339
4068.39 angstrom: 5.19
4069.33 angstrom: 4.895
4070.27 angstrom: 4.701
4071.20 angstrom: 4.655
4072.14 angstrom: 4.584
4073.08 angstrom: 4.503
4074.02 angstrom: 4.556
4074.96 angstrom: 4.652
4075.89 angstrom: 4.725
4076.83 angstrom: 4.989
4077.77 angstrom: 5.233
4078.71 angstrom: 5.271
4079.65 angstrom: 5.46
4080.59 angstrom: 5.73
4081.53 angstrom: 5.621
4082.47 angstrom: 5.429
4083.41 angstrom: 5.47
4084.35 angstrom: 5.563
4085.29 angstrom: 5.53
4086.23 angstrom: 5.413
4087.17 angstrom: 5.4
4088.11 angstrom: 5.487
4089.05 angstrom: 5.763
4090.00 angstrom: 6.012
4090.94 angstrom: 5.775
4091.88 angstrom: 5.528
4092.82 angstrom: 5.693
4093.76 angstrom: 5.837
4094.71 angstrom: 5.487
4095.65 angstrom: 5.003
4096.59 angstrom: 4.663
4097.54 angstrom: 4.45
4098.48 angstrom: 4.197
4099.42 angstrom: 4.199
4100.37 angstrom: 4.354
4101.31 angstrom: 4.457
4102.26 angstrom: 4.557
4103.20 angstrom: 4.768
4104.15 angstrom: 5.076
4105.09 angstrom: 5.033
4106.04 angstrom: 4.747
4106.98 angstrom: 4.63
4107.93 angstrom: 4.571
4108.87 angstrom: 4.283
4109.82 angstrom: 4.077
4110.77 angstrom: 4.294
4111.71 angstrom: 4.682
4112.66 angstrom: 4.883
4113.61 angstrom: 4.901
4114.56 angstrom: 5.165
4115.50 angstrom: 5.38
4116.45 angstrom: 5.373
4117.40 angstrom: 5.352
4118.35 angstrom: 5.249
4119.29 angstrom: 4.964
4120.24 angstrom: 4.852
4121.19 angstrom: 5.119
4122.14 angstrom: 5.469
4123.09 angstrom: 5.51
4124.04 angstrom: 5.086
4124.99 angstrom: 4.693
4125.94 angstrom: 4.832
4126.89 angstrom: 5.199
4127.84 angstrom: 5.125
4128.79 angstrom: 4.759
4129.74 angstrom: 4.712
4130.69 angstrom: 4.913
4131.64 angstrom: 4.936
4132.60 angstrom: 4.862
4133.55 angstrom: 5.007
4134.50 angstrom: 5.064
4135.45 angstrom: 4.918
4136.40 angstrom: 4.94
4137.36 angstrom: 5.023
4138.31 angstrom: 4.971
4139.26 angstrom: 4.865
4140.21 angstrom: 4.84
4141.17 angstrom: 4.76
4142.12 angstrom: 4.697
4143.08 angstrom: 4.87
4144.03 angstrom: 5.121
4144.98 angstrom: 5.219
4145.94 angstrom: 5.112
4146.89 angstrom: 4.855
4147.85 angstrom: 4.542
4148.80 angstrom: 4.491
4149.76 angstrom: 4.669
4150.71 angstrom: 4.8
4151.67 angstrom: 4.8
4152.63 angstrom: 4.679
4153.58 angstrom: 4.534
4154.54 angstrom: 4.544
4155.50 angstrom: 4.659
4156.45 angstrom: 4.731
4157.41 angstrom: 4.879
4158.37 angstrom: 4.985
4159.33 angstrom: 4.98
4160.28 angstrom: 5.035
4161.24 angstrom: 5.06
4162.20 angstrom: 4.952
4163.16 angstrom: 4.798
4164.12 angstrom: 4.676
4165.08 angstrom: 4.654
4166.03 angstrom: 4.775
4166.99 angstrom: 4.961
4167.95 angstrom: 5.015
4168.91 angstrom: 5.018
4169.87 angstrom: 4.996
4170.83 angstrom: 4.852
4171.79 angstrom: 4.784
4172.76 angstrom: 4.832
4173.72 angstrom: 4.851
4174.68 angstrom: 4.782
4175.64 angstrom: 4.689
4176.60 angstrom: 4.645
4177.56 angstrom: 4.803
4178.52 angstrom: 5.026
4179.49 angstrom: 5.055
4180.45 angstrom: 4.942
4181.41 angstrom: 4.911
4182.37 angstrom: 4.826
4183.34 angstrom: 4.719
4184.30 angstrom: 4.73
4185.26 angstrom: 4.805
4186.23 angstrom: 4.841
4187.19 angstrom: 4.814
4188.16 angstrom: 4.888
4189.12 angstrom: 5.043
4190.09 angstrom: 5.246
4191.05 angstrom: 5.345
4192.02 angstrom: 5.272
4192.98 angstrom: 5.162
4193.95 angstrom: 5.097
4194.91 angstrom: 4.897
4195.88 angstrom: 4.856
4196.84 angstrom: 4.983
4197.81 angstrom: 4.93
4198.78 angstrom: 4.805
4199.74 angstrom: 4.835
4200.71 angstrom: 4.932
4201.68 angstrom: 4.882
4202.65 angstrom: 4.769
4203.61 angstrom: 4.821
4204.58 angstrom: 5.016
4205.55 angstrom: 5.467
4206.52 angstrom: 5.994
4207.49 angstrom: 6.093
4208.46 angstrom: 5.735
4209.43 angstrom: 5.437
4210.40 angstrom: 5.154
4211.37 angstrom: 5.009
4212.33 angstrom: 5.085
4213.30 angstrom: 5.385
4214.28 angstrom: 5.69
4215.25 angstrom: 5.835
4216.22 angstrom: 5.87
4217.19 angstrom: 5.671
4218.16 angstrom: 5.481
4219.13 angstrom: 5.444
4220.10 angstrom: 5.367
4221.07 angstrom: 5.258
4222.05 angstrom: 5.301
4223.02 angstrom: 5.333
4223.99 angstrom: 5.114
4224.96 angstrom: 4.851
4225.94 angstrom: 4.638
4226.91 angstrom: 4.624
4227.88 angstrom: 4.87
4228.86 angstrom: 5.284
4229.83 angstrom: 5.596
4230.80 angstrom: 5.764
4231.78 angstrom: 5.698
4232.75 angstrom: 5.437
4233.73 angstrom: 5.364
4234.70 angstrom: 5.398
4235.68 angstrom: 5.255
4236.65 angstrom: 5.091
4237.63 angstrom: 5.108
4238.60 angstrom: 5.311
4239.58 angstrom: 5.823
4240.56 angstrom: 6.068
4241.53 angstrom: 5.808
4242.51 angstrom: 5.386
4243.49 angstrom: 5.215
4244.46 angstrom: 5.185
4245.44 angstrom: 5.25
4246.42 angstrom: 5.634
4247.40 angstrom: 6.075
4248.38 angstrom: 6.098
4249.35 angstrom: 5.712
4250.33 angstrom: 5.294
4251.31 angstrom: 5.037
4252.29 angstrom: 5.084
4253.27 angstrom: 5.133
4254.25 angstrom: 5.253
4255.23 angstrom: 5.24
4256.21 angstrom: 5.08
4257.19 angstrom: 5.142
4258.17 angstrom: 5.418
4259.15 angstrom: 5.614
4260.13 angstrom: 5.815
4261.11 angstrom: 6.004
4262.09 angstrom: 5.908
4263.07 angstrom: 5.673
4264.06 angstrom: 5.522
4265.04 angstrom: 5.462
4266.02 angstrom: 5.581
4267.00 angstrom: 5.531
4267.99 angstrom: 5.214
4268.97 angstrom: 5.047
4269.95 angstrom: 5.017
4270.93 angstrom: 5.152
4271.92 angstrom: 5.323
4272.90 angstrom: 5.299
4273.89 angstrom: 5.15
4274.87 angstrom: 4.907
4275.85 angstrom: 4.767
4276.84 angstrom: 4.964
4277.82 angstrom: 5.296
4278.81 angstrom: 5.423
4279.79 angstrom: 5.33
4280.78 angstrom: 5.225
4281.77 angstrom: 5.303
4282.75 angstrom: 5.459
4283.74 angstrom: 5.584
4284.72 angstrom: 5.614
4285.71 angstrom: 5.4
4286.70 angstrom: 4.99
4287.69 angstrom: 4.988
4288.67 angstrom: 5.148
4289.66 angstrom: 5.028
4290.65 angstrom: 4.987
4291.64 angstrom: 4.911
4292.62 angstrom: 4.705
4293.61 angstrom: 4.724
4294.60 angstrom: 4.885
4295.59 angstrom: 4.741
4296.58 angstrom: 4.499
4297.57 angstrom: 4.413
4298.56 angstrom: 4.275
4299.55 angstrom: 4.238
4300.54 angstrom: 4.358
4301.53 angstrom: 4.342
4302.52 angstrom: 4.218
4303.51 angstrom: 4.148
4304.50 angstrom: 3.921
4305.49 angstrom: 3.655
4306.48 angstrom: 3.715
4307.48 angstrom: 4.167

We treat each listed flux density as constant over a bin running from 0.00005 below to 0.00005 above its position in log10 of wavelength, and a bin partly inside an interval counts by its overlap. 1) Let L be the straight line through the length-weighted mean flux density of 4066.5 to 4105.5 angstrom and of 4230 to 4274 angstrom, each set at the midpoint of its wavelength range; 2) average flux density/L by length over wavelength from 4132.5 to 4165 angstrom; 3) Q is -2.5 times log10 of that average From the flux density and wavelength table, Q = 0.08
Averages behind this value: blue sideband 5.11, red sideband 5.44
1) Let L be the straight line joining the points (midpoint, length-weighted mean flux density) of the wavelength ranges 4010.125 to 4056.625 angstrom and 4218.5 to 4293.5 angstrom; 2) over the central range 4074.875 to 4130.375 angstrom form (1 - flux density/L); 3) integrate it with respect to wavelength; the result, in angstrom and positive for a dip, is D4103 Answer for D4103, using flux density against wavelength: 1.3 angstrom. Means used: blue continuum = 5.13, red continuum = 5.32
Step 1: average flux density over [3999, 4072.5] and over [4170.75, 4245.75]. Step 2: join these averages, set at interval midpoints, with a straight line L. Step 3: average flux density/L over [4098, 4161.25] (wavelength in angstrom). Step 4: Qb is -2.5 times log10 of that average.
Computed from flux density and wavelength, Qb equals 0.06 mag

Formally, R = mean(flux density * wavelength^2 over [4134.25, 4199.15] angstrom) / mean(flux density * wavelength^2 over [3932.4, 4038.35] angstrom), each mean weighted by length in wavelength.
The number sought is 1.3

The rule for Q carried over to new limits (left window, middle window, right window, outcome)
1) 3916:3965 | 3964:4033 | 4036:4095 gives -0.114 mag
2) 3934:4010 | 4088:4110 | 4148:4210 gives -0.126 mag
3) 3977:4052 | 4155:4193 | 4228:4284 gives 0.071 mag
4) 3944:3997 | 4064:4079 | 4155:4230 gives -0.172 mag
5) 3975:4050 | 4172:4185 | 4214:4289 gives 0.083 mag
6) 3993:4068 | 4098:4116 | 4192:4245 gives 0.113 mag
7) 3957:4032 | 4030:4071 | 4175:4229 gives -0.117 mag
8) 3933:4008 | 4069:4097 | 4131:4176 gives -0.211 mag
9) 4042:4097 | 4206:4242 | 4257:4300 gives -0.053 mag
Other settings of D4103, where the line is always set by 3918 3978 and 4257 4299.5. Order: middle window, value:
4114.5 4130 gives -4.2 angstrom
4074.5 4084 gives -4.0 angstrom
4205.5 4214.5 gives -1.6 angstrom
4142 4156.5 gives -1.9 angstrom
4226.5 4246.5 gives -2.1 angstrom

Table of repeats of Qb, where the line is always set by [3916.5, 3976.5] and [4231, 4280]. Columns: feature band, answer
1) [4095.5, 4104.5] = -0.128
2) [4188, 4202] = -0.033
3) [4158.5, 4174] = -0.062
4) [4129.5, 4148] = -0.126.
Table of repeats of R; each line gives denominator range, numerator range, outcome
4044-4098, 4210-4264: 1.15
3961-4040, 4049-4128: 1.20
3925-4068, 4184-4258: 1.44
